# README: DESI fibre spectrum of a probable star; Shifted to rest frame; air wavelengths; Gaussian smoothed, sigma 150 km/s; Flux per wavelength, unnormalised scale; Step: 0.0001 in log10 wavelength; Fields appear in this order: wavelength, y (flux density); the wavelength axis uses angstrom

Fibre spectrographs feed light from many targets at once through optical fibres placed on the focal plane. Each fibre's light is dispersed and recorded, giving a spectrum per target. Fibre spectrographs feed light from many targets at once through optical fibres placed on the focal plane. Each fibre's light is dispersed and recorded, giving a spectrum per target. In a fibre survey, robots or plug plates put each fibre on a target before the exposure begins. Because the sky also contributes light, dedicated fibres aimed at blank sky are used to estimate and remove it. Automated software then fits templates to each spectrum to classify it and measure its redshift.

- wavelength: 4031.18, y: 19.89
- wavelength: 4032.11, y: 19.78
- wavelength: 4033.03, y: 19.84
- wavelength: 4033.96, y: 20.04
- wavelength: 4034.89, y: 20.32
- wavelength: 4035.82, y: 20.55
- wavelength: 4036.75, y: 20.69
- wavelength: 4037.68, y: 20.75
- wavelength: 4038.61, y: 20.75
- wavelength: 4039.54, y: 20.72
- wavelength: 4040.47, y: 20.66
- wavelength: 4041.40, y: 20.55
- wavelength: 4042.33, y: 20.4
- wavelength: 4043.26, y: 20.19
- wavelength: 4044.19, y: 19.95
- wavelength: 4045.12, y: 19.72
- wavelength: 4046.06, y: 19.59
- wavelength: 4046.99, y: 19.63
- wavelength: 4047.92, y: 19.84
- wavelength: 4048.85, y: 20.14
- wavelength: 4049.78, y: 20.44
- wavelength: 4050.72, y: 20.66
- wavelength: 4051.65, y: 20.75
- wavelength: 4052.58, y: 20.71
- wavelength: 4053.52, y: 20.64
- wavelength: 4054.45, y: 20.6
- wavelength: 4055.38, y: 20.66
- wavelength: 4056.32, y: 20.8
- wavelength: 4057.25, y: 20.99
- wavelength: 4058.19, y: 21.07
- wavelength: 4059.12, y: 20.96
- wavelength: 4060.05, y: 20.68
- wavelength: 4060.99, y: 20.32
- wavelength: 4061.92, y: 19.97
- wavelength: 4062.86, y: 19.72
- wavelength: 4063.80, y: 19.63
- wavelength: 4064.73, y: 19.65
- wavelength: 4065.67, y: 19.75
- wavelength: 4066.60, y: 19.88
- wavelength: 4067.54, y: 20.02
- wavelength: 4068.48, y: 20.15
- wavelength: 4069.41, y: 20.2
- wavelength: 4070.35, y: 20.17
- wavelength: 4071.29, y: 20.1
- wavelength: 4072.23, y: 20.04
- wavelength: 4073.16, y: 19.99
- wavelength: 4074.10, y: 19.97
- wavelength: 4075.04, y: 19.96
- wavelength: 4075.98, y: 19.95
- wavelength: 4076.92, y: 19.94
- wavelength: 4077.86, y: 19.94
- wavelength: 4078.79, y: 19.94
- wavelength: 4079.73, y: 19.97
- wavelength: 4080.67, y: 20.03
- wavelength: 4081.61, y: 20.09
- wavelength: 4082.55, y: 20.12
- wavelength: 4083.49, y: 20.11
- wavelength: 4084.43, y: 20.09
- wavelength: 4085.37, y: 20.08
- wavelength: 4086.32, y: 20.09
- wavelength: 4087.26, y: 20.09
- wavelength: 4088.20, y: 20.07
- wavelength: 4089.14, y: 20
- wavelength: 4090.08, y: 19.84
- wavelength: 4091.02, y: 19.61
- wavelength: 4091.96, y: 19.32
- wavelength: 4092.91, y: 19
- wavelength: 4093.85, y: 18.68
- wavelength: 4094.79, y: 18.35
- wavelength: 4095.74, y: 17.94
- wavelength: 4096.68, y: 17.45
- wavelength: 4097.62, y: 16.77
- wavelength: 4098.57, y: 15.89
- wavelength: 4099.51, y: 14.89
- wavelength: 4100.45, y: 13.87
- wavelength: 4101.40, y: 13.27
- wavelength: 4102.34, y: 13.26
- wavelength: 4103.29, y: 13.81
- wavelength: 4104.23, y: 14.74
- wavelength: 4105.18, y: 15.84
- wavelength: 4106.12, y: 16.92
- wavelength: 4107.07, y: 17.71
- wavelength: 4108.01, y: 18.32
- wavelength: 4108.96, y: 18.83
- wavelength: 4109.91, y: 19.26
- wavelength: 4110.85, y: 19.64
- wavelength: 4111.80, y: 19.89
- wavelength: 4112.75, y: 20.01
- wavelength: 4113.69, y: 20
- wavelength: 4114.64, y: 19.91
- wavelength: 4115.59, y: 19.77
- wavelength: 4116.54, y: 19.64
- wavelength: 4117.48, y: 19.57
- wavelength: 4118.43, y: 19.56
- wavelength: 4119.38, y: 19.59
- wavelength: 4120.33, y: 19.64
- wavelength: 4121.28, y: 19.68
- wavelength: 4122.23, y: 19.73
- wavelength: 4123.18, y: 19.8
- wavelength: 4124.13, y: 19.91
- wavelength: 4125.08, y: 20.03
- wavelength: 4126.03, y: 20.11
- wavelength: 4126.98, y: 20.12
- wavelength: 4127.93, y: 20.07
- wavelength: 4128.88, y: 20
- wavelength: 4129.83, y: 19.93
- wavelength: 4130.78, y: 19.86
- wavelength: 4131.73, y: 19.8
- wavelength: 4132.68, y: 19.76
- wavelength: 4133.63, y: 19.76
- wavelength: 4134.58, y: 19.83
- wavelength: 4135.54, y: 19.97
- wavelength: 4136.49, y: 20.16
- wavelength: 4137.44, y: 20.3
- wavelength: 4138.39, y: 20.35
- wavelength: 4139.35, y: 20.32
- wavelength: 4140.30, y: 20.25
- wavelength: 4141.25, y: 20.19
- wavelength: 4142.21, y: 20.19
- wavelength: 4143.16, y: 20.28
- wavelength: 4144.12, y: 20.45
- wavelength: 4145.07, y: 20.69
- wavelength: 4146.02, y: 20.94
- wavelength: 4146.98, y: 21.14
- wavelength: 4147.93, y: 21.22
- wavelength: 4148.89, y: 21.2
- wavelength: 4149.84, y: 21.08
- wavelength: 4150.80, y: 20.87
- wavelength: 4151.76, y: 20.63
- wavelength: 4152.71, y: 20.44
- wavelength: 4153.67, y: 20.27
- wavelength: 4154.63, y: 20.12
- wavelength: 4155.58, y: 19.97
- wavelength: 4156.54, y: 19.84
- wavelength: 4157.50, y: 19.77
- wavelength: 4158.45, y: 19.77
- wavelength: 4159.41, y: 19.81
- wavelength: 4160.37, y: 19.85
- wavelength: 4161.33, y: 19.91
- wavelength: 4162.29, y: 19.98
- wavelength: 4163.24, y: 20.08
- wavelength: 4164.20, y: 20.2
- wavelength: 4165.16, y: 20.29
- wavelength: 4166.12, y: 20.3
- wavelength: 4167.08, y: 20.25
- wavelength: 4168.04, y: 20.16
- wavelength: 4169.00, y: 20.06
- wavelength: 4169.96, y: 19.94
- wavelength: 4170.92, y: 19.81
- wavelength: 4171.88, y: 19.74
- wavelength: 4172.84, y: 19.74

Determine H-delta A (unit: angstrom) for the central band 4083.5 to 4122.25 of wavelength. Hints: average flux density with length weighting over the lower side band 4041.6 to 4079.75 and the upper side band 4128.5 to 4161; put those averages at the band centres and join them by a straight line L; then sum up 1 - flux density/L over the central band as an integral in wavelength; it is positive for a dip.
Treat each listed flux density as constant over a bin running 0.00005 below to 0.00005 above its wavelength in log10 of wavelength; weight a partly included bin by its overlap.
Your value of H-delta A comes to 3.7 angstrom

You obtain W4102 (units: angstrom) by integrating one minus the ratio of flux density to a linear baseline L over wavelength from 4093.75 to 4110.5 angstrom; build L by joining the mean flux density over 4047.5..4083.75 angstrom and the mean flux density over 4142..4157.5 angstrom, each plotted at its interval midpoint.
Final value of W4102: 3.26 angstrom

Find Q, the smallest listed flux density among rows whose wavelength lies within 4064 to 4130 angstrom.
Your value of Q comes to 13.26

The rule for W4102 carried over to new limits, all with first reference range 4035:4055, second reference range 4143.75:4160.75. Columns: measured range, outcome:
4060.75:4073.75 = 0.3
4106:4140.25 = 1.2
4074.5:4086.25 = 0.2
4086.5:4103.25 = 2.4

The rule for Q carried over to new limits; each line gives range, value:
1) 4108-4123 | 18.32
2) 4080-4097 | 17.45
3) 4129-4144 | 19.76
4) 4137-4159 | 19.77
